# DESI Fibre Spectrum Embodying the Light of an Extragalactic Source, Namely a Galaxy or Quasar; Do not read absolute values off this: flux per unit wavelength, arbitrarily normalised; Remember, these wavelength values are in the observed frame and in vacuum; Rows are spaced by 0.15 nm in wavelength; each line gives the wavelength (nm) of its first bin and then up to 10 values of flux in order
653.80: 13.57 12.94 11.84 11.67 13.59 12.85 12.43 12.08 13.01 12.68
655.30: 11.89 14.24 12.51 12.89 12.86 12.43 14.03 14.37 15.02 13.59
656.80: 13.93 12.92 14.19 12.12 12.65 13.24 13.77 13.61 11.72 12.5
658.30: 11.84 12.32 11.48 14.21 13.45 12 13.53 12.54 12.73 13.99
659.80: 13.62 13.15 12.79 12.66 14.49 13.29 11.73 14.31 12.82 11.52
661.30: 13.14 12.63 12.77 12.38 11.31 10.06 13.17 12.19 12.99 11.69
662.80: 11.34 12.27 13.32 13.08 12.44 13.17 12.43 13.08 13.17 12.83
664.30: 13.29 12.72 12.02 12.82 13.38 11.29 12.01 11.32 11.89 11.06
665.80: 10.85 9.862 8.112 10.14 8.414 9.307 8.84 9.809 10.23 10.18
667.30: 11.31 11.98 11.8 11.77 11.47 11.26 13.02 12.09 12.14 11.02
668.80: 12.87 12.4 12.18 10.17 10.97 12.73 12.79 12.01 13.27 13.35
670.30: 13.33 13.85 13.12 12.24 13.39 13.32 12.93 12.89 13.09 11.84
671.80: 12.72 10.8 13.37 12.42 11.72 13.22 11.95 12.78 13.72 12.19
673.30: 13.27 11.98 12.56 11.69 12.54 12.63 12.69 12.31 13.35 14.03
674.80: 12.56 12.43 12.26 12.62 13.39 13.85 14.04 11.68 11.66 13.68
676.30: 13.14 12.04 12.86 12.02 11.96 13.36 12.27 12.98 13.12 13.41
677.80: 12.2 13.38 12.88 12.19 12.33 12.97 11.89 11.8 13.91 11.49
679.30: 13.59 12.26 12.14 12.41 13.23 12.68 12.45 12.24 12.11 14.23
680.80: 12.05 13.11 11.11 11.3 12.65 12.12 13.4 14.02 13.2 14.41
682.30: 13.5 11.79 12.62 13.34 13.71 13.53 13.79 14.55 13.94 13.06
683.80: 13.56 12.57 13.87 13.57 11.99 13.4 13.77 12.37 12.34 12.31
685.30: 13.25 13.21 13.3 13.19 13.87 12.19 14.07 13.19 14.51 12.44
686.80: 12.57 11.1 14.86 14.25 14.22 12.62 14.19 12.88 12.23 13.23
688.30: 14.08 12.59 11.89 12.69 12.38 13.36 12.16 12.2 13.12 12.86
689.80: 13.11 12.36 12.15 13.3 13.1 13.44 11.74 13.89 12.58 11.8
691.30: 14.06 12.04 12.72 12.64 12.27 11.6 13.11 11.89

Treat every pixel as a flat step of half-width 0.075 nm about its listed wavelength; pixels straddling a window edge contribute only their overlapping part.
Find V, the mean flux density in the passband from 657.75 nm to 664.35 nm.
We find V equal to 12.7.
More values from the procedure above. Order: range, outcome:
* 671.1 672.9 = 12.5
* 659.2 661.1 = 13.2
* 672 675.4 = 12.7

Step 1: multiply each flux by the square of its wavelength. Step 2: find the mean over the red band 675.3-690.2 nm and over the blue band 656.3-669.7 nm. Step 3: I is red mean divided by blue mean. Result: 1.12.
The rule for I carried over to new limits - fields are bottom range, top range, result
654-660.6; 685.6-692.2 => 1.09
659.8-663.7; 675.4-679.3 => 1.06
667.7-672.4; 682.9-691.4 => 1.11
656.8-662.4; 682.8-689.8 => 1.11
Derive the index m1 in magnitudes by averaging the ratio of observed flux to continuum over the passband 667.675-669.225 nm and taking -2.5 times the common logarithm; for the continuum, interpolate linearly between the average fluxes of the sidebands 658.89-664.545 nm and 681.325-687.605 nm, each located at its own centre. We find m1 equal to 0.08 mag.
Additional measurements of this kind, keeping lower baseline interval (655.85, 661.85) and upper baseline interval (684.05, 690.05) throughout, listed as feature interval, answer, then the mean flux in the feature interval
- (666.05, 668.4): 0.22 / 10.6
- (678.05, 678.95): 0.06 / 12.4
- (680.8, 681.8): 0.06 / 12.3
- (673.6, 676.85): 0.03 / 12.7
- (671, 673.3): 0.04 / 12.6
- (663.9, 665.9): 0.07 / 12.2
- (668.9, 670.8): 0.05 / 12.5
